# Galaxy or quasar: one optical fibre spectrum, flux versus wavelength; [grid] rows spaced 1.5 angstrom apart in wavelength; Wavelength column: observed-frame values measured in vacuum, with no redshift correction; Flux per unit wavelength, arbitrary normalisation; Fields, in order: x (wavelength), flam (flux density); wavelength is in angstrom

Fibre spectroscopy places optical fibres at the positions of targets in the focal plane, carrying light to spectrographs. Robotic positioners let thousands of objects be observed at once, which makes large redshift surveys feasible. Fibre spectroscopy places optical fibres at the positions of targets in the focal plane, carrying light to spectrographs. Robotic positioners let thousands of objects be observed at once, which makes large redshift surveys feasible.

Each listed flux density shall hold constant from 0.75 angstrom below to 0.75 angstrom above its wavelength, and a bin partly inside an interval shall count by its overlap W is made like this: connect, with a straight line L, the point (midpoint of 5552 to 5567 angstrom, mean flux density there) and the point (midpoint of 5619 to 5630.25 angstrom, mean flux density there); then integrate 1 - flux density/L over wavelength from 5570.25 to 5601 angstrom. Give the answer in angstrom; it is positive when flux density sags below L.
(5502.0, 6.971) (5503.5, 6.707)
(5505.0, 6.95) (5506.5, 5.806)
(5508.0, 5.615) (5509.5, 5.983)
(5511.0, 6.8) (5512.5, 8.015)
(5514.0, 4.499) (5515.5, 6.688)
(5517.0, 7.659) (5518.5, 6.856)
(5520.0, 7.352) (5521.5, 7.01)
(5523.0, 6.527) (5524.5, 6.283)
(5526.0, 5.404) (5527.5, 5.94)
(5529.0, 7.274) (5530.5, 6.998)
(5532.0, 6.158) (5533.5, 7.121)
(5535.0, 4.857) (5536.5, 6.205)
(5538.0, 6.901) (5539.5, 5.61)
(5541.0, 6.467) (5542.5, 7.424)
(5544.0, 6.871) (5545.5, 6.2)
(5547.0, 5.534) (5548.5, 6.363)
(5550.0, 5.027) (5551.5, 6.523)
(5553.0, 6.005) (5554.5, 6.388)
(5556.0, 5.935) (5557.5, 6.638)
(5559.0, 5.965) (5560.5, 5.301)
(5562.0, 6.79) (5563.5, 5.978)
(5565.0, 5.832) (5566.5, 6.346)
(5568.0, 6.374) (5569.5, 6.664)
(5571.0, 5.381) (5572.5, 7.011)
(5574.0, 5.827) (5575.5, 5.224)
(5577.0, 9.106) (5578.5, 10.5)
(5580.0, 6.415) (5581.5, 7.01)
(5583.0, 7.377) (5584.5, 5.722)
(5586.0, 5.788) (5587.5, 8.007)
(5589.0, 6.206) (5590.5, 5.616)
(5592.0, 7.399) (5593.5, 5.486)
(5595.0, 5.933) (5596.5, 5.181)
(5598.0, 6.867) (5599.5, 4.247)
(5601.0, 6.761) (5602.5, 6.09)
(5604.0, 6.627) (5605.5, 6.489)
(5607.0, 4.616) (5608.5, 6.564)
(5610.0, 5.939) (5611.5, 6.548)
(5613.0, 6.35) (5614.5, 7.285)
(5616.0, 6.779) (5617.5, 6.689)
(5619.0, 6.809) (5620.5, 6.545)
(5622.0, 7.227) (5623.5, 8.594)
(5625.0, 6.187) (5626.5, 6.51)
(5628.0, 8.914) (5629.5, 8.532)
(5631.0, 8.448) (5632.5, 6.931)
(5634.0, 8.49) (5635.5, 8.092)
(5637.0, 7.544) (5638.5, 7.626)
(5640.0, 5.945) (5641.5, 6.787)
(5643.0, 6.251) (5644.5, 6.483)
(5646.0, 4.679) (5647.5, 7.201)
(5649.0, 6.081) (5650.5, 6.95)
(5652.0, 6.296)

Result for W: 0.55 angstrom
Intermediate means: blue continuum 6.12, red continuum 7.46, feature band 6.52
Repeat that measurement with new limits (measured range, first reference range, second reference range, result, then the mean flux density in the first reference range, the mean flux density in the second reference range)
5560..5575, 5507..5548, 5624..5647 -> 1.3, 6.45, 7.18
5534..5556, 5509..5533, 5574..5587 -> 2.0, 6.6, 7.08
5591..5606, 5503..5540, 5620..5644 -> 2.2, 6.45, 7.41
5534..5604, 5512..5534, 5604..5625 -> 3.1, 6.63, 6.63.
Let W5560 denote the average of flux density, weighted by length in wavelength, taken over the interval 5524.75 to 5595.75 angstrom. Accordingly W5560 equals 6.41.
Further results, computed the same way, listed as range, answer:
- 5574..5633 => 6.74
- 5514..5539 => 6.51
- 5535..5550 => 6.25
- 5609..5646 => 7.09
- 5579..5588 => 6.79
